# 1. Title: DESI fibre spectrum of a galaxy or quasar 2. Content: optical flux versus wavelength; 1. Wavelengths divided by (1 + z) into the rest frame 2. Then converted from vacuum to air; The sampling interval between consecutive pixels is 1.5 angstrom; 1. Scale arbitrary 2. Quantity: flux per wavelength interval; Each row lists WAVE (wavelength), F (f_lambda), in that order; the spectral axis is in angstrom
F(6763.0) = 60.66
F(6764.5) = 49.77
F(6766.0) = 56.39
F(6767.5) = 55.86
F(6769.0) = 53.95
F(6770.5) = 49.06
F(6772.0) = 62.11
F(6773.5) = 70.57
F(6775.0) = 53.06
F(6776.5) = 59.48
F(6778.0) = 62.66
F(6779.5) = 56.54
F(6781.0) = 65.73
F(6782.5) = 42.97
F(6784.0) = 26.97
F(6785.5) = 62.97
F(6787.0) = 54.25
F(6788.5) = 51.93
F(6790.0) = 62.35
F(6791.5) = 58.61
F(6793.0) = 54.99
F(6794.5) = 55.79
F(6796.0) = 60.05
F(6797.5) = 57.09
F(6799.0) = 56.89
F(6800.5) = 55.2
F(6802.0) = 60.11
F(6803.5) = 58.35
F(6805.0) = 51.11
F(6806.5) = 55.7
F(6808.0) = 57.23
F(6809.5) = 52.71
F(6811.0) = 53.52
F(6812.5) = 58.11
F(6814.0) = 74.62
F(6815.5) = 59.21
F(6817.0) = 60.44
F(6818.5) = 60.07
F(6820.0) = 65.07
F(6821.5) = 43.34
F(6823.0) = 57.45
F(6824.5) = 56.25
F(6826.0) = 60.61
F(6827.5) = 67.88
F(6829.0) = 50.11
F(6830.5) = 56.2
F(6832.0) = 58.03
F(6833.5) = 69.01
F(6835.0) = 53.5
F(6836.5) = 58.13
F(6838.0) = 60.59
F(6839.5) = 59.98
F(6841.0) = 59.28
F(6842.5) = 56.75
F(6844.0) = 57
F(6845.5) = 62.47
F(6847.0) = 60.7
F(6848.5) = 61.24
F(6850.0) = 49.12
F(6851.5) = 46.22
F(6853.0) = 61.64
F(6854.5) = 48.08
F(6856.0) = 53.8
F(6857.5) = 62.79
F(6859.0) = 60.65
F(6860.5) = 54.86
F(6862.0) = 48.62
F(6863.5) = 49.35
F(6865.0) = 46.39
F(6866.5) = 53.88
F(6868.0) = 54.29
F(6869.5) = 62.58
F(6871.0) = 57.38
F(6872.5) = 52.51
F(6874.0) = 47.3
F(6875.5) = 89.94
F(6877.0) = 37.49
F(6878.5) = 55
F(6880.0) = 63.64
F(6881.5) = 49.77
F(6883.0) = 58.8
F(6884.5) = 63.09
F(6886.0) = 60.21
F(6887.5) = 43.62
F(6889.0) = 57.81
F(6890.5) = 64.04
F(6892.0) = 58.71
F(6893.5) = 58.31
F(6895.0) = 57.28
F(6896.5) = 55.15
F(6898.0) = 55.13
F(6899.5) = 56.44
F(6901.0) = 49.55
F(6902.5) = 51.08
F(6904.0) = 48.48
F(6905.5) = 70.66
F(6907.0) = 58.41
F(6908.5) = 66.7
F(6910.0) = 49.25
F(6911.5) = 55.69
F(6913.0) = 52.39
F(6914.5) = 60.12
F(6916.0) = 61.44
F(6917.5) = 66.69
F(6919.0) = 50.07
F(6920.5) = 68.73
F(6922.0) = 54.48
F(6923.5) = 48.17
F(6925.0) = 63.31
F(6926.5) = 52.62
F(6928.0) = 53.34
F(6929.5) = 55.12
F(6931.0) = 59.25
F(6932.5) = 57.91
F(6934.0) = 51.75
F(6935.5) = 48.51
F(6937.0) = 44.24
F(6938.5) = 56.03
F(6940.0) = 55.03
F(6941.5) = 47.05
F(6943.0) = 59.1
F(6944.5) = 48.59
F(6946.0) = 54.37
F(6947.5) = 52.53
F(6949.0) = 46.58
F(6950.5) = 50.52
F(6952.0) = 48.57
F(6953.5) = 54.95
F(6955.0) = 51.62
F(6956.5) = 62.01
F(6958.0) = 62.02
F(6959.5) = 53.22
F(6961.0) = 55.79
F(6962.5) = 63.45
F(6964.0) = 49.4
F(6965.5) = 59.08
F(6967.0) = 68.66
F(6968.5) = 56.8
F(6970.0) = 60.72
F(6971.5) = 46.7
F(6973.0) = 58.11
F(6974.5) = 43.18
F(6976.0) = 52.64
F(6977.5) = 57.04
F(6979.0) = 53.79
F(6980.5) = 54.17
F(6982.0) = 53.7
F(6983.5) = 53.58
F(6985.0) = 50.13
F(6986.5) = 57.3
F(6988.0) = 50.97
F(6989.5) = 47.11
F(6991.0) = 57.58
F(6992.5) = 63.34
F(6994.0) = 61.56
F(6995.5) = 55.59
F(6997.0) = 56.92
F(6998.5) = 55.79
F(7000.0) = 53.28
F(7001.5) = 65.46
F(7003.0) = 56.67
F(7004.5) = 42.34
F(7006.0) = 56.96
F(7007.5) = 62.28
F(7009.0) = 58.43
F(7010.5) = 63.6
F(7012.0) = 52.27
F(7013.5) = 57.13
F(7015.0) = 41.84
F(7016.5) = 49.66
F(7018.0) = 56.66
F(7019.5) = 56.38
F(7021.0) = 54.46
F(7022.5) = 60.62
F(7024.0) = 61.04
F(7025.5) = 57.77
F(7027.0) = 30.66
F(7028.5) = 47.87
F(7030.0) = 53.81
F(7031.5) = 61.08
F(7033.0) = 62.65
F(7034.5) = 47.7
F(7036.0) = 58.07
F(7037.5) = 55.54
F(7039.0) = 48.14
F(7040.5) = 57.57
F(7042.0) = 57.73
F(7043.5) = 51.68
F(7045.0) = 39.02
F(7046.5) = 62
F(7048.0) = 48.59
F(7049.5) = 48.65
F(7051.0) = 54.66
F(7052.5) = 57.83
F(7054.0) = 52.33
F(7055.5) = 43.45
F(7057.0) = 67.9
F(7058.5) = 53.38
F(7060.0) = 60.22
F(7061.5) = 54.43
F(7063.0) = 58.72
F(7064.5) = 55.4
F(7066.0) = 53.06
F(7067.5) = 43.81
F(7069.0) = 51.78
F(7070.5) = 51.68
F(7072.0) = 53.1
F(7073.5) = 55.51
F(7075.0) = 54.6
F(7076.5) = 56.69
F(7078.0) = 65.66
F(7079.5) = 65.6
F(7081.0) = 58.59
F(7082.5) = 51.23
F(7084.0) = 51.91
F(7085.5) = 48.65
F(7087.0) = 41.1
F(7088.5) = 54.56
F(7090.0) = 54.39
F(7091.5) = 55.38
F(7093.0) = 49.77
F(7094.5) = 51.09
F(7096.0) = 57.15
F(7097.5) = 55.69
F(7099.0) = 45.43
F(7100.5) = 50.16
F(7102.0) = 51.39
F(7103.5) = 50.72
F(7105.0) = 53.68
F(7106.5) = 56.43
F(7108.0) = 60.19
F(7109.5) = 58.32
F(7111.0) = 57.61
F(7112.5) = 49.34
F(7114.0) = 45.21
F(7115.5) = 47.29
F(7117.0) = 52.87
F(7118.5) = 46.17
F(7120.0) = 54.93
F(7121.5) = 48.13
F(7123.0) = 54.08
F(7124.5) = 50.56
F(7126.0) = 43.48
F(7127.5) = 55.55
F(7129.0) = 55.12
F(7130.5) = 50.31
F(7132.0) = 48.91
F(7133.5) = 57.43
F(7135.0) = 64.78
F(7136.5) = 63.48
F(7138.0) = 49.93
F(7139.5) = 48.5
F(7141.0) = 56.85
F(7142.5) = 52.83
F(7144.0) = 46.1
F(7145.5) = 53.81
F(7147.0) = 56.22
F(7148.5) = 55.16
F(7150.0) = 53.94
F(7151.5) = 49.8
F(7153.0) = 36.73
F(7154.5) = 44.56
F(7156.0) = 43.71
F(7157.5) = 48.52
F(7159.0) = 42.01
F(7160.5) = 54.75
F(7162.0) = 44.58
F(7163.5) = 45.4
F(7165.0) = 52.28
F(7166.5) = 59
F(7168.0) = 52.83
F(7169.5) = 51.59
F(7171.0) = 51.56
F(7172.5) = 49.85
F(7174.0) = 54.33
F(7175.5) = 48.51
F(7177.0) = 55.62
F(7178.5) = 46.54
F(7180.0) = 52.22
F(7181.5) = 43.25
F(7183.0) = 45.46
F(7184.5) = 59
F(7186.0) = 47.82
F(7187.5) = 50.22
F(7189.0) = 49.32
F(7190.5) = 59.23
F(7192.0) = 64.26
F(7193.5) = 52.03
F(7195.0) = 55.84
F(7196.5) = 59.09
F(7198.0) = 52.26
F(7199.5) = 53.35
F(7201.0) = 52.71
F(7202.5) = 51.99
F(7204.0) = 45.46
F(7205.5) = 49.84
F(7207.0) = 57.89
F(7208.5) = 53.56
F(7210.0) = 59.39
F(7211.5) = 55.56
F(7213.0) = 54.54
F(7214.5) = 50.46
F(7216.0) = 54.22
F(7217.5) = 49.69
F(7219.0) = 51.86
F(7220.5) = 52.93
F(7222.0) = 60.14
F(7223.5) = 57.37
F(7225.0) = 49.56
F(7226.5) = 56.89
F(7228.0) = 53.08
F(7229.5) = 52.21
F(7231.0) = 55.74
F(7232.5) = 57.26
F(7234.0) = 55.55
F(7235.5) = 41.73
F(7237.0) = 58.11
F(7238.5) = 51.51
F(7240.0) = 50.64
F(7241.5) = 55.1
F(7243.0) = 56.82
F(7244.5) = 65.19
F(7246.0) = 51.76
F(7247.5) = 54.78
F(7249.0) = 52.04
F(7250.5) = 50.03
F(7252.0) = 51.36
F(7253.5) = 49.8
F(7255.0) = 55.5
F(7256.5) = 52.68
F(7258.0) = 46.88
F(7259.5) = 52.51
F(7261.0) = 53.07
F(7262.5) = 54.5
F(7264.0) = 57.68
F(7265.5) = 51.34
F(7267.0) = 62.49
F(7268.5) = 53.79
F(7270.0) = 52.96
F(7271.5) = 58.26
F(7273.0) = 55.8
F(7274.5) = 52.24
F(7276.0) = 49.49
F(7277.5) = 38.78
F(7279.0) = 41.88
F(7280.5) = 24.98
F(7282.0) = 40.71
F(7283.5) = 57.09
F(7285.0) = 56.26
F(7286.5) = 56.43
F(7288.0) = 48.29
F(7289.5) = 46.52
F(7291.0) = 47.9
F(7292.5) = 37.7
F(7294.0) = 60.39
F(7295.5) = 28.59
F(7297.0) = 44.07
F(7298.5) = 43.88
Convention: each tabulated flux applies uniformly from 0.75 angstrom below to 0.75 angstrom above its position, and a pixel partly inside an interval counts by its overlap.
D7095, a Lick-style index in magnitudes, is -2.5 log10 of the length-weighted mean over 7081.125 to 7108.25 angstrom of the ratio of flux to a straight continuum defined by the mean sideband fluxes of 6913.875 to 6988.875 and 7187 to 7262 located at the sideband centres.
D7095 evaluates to 0.042 mag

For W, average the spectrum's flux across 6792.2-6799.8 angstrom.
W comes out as 57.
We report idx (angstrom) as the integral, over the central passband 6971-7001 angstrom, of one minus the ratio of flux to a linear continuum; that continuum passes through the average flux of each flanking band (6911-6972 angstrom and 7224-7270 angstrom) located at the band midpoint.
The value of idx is 0.4 angstrom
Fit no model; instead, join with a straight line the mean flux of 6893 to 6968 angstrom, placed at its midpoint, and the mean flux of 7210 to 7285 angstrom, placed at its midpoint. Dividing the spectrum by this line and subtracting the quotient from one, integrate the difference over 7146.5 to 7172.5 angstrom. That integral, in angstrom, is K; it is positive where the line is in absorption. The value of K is 1.9 angstrom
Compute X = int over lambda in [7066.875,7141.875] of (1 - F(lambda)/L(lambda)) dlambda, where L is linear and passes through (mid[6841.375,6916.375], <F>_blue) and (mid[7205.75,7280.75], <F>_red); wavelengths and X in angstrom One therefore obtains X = 1.6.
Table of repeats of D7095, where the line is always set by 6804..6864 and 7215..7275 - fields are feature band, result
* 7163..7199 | 0.040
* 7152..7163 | 0.208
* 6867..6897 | -0.008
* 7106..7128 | 0.062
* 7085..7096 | 0.081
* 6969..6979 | 0.058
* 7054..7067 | 0.001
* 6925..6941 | 0.054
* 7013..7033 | 0.048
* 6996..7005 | 0.009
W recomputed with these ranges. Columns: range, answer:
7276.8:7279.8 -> 40.1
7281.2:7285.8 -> 51.1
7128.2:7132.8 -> 51.6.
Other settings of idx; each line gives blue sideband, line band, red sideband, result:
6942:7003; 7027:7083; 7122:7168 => -1.1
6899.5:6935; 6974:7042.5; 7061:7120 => 0.3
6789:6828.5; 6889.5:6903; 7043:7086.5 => 0.1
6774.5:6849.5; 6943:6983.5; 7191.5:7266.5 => 1.1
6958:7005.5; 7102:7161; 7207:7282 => 2.3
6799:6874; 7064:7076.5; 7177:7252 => 0.5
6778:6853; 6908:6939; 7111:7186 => -0.5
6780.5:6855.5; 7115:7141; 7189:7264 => 0.9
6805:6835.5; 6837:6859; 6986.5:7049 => 0.2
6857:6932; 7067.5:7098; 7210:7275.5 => 0.7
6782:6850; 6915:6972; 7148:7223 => 0.0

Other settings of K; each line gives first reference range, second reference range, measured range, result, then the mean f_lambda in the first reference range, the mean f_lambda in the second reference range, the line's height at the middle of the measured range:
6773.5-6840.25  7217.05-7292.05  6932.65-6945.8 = 1.0 angstrom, 57.3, 52.1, 55.8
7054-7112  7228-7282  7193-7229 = -0.8 angstrom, 54.1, 52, 52.5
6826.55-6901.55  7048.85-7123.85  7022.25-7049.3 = 0.5 angstrom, 56.7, 53.4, 54.2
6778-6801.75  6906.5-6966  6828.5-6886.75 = -1.6 angstrom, 55.2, 55.2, 55.2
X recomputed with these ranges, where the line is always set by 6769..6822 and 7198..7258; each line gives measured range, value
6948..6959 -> 0.4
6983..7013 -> -0.5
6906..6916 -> -0.3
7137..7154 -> 1.0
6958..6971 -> -0.7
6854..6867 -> 0.7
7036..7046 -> 0.5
